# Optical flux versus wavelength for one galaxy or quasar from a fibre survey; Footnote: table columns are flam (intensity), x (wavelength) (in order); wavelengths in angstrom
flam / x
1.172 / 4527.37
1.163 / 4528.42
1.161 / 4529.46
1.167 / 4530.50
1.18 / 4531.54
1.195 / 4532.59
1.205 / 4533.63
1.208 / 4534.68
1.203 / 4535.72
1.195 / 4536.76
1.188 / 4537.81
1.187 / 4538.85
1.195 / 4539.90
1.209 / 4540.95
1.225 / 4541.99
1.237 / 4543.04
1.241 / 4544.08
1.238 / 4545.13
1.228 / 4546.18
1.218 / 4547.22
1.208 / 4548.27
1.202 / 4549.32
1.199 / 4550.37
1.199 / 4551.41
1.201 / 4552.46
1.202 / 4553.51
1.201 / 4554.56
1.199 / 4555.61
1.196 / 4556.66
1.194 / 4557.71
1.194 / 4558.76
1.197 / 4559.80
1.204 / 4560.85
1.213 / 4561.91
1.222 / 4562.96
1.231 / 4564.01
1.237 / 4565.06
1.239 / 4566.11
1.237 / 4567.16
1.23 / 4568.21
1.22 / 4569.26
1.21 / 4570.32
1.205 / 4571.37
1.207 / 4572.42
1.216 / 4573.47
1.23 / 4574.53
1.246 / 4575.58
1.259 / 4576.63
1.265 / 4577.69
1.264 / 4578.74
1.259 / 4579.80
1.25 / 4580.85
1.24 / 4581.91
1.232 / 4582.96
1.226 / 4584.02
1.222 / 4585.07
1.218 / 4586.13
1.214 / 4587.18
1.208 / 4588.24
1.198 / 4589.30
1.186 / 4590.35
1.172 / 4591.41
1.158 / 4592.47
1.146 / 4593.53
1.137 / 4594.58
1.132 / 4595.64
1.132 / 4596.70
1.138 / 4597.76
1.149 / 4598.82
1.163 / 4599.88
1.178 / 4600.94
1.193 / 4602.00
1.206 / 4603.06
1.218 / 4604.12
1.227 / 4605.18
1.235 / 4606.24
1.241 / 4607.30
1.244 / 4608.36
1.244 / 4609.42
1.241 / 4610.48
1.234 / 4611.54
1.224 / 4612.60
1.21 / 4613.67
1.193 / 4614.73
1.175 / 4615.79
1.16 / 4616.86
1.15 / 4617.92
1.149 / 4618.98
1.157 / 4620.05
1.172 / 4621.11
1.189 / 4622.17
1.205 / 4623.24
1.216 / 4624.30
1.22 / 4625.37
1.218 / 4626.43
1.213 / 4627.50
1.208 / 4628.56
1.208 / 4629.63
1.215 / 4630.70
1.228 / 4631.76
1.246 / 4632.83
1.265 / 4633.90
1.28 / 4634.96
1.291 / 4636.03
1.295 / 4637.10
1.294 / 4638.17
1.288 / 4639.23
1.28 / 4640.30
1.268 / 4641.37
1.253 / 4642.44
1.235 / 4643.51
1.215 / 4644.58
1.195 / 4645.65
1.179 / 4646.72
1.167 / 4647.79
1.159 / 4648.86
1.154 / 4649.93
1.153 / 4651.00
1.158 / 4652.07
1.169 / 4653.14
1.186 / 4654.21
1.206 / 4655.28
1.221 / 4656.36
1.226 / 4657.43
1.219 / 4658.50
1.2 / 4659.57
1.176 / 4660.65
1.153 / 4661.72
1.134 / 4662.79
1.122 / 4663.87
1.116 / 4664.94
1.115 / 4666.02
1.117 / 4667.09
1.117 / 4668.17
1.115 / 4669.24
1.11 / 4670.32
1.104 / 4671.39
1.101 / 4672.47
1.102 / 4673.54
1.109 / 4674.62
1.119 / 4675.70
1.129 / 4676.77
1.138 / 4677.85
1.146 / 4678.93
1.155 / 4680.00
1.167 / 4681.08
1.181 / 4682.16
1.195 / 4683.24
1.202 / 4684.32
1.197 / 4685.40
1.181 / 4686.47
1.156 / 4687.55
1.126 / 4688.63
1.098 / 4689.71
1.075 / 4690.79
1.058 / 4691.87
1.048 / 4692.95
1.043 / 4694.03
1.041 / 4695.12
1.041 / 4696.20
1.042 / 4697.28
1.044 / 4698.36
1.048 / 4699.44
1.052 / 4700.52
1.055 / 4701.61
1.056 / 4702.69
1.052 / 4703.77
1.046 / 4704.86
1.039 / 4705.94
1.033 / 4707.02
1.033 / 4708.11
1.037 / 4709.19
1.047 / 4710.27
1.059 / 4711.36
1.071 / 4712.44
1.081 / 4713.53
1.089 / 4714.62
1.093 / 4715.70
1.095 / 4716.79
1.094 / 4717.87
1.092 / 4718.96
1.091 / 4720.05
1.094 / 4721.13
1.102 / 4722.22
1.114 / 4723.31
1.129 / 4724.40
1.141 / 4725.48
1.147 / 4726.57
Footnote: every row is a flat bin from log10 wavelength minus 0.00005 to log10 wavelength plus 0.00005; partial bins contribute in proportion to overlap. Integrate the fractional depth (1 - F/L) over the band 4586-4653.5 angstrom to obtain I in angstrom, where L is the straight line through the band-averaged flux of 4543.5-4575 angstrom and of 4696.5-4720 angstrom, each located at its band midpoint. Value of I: -3.1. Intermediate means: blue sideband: 1.21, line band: 1.2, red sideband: 1.06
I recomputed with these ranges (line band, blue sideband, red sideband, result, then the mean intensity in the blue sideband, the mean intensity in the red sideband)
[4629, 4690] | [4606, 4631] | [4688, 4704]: -2.9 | 1.2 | 1.06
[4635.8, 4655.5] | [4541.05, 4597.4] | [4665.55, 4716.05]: -1.4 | 1.21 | 1.09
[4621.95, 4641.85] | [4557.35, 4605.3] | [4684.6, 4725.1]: -1.6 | 1.21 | 1.08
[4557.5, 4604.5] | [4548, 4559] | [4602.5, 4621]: -0.2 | 1.2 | 1.21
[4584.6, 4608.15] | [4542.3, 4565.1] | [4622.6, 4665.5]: 0.5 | 1.21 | 1.21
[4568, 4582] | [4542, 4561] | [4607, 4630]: -0.3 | 1.21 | 1.2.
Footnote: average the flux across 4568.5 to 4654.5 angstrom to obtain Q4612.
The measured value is 1.21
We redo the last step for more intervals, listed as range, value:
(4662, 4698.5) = 1.12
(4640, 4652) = 1.2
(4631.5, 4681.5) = 1.18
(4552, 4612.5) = 1.21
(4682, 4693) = 1.14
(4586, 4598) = 1.17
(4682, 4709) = 1.08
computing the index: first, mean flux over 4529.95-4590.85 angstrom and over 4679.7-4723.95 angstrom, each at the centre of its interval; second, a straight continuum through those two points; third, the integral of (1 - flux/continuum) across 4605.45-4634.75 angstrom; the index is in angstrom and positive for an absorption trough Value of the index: -1.2 angstrom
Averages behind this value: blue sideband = 1.22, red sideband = 1.09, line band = 1.21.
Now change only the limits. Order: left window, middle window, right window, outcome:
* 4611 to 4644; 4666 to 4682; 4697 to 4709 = -0.2 angstrom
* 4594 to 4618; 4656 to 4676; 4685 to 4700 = -0.4 angstrom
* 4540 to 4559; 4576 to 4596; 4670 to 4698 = -0.4 angstrom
